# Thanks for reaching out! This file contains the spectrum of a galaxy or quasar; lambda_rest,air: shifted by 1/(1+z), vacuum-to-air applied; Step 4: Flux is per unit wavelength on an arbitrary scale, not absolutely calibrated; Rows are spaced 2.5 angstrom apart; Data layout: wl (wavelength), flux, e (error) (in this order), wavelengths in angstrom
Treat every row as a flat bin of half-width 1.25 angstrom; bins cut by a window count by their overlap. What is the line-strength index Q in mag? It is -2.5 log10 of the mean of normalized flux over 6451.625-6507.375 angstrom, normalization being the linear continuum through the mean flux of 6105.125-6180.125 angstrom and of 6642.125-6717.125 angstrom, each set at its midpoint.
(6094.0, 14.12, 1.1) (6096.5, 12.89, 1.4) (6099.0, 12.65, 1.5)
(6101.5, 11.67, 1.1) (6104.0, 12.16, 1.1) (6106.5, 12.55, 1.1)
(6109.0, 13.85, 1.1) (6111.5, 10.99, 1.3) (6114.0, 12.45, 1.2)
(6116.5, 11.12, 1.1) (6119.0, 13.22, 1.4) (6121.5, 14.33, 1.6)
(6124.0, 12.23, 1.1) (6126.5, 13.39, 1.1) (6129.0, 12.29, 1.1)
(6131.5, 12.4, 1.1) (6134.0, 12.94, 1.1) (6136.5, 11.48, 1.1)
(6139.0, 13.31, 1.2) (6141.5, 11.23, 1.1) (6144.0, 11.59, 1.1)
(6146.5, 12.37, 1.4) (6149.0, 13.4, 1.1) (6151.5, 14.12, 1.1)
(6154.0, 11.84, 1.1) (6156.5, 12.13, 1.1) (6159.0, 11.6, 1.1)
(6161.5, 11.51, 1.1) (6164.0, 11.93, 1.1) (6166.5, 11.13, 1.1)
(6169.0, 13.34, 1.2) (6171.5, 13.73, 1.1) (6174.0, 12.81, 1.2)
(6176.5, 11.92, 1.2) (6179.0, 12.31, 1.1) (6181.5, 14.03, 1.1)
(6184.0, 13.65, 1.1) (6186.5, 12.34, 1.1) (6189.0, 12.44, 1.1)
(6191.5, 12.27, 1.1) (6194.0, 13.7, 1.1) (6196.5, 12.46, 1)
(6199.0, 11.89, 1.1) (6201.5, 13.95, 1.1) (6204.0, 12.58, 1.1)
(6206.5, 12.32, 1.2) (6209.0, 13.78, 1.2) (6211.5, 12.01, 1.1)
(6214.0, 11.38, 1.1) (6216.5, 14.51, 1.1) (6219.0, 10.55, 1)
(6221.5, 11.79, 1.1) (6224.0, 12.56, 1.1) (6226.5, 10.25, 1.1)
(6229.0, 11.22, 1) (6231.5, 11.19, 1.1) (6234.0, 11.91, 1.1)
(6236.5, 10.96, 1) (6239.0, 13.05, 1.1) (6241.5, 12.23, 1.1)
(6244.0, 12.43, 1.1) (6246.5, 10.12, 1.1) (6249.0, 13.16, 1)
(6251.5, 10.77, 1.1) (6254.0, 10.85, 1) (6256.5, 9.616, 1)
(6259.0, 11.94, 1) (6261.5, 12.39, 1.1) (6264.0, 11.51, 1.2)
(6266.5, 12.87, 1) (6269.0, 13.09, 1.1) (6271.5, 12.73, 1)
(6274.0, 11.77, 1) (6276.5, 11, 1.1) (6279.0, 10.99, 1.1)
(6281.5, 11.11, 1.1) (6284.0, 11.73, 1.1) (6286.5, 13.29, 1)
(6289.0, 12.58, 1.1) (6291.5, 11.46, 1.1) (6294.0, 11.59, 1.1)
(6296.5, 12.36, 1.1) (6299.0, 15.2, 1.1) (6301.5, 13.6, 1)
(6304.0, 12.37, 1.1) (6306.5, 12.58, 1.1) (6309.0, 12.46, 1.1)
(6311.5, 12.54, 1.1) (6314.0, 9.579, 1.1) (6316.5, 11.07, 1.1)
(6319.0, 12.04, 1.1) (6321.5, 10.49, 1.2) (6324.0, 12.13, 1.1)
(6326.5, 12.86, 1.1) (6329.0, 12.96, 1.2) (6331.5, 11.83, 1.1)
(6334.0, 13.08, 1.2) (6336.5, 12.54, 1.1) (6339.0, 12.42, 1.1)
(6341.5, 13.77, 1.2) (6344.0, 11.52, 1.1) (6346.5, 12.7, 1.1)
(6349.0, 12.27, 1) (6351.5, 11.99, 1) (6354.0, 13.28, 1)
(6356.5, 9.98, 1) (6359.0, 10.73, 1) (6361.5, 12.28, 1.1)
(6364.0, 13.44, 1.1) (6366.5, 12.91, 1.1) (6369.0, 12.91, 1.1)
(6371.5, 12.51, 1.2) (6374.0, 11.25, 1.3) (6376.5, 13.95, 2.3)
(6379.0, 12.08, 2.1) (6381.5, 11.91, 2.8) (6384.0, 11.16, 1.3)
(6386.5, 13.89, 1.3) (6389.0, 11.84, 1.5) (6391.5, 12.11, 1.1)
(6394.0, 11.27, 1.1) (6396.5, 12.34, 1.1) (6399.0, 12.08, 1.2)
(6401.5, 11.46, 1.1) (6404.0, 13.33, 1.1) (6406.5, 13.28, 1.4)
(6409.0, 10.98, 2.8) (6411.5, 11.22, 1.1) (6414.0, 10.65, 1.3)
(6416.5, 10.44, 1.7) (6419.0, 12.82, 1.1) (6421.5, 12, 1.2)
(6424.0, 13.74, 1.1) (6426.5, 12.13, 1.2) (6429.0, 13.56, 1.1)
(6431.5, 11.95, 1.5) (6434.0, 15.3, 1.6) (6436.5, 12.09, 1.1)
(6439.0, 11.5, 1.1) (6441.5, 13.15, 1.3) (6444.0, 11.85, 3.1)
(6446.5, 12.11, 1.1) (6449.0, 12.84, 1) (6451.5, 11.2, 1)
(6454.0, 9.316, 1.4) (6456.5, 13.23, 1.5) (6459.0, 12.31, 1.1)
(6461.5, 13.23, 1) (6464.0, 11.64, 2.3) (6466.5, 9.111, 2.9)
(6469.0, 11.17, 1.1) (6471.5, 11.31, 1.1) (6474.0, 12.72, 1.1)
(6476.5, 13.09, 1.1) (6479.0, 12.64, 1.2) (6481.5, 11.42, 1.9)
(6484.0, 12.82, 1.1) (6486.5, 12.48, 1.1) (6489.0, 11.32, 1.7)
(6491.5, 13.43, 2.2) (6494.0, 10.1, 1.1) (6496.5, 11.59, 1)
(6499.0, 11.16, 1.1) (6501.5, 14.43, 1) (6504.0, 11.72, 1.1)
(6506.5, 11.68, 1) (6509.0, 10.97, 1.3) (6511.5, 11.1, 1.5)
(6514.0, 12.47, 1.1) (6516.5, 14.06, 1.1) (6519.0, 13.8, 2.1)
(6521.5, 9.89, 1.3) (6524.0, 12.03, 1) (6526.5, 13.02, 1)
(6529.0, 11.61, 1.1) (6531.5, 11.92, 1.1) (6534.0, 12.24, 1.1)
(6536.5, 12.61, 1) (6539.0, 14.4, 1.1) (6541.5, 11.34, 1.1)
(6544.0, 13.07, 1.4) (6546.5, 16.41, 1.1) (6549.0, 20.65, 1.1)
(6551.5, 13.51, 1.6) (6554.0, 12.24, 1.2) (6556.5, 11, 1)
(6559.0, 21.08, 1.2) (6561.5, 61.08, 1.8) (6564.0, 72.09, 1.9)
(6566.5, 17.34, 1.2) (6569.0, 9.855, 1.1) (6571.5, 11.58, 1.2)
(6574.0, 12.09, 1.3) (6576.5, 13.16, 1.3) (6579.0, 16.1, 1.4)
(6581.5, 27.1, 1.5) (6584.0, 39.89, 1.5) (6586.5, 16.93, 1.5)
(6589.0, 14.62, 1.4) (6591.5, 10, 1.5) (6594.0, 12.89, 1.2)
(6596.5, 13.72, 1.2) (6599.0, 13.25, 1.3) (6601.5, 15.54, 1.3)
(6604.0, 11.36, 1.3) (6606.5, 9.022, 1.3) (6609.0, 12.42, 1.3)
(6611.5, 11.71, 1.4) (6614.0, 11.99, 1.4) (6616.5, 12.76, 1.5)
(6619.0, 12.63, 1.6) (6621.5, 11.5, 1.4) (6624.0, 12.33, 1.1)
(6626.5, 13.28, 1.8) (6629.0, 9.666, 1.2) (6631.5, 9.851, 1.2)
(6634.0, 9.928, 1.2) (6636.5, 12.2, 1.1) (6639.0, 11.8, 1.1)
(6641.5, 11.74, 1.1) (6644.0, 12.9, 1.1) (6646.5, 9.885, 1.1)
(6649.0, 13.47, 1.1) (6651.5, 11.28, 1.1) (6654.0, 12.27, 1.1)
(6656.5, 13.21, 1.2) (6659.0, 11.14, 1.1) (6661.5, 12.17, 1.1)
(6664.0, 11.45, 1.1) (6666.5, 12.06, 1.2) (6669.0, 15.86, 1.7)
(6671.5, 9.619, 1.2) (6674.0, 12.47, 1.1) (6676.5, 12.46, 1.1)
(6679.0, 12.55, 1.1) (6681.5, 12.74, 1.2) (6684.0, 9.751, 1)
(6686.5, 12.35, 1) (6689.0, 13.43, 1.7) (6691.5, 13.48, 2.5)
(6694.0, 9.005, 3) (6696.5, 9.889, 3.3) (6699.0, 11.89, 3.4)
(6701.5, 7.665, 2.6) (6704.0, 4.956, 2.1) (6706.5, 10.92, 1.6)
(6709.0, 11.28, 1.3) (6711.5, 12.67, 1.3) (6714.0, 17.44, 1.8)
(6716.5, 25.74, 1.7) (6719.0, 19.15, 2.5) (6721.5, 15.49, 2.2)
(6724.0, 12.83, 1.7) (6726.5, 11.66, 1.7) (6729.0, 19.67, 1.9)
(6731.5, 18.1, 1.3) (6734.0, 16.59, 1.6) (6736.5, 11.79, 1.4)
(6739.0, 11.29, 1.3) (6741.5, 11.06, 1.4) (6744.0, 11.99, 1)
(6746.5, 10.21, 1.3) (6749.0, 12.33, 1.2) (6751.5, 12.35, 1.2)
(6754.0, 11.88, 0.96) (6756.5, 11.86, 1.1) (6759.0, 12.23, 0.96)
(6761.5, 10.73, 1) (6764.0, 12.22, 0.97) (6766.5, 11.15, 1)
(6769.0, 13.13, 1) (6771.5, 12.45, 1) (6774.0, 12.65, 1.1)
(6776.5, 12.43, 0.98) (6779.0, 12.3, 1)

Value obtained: 0.03 mag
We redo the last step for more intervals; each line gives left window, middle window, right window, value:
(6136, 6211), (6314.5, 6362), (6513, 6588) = 0.25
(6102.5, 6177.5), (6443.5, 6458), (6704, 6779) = 0.10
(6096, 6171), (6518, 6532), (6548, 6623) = 0.41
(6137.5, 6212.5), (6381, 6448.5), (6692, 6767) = 0.04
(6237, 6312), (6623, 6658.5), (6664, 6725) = 0.08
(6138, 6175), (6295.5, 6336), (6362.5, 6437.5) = 0.00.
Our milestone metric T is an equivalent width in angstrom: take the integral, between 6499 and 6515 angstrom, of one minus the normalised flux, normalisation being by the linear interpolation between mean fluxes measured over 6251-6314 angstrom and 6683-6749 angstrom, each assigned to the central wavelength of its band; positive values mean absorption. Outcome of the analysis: 0.8 angstrom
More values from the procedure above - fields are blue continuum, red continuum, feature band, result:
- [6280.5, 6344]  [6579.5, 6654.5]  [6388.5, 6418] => 2.18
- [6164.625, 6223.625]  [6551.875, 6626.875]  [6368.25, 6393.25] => 4.69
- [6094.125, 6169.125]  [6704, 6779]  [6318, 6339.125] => 0.79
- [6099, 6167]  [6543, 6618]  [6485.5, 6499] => 4.34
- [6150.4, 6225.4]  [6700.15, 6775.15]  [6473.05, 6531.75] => 3.31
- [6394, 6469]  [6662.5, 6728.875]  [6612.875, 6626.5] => 0.24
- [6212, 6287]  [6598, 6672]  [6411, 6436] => -1.18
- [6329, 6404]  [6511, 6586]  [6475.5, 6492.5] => 3.95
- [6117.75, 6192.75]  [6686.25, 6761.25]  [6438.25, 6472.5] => 2.92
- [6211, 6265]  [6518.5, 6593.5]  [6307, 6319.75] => 1.61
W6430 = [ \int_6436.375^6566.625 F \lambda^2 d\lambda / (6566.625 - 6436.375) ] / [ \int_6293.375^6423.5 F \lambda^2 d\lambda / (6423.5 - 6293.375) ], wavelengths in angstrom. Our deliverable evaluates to 1.26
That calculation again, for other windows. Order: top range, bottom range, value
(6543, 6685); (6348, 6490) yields 1.34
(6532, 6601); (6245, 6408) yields 1.70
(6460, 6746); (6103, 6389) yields 1.27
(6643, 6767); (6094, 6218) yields 1.19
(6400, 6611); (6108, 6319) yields 1.29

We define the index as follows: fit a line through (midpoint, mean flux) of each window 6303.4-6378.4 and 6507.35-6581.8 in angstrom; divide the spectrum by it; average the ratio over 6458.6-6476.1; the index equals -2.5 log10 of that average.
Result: 0.292 mag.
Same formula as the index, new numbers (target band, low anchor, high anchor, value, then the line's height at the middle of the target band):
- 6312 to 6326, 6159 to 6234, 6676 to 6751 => 0.12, 12.5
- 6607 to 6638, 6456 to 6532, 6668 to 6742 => 0.10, 12.7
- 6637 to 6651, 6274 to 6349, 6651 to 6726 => 0.05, 12.5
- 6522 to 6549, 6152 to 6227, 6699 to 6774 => -0.02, 12.9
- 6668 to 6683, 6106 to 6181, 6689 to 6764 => 0.03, 12.9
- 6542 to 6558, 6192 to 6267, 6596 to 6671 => -0.20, 12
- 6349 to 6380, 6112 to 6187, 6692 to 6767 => 0.03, 12.7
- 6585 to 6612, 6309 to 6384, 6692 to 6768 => -0.04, 12.6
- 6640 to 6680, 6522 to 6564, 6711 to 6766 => 0.28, 15.7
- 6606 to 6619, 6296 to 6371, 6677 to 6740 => 0.11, 13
